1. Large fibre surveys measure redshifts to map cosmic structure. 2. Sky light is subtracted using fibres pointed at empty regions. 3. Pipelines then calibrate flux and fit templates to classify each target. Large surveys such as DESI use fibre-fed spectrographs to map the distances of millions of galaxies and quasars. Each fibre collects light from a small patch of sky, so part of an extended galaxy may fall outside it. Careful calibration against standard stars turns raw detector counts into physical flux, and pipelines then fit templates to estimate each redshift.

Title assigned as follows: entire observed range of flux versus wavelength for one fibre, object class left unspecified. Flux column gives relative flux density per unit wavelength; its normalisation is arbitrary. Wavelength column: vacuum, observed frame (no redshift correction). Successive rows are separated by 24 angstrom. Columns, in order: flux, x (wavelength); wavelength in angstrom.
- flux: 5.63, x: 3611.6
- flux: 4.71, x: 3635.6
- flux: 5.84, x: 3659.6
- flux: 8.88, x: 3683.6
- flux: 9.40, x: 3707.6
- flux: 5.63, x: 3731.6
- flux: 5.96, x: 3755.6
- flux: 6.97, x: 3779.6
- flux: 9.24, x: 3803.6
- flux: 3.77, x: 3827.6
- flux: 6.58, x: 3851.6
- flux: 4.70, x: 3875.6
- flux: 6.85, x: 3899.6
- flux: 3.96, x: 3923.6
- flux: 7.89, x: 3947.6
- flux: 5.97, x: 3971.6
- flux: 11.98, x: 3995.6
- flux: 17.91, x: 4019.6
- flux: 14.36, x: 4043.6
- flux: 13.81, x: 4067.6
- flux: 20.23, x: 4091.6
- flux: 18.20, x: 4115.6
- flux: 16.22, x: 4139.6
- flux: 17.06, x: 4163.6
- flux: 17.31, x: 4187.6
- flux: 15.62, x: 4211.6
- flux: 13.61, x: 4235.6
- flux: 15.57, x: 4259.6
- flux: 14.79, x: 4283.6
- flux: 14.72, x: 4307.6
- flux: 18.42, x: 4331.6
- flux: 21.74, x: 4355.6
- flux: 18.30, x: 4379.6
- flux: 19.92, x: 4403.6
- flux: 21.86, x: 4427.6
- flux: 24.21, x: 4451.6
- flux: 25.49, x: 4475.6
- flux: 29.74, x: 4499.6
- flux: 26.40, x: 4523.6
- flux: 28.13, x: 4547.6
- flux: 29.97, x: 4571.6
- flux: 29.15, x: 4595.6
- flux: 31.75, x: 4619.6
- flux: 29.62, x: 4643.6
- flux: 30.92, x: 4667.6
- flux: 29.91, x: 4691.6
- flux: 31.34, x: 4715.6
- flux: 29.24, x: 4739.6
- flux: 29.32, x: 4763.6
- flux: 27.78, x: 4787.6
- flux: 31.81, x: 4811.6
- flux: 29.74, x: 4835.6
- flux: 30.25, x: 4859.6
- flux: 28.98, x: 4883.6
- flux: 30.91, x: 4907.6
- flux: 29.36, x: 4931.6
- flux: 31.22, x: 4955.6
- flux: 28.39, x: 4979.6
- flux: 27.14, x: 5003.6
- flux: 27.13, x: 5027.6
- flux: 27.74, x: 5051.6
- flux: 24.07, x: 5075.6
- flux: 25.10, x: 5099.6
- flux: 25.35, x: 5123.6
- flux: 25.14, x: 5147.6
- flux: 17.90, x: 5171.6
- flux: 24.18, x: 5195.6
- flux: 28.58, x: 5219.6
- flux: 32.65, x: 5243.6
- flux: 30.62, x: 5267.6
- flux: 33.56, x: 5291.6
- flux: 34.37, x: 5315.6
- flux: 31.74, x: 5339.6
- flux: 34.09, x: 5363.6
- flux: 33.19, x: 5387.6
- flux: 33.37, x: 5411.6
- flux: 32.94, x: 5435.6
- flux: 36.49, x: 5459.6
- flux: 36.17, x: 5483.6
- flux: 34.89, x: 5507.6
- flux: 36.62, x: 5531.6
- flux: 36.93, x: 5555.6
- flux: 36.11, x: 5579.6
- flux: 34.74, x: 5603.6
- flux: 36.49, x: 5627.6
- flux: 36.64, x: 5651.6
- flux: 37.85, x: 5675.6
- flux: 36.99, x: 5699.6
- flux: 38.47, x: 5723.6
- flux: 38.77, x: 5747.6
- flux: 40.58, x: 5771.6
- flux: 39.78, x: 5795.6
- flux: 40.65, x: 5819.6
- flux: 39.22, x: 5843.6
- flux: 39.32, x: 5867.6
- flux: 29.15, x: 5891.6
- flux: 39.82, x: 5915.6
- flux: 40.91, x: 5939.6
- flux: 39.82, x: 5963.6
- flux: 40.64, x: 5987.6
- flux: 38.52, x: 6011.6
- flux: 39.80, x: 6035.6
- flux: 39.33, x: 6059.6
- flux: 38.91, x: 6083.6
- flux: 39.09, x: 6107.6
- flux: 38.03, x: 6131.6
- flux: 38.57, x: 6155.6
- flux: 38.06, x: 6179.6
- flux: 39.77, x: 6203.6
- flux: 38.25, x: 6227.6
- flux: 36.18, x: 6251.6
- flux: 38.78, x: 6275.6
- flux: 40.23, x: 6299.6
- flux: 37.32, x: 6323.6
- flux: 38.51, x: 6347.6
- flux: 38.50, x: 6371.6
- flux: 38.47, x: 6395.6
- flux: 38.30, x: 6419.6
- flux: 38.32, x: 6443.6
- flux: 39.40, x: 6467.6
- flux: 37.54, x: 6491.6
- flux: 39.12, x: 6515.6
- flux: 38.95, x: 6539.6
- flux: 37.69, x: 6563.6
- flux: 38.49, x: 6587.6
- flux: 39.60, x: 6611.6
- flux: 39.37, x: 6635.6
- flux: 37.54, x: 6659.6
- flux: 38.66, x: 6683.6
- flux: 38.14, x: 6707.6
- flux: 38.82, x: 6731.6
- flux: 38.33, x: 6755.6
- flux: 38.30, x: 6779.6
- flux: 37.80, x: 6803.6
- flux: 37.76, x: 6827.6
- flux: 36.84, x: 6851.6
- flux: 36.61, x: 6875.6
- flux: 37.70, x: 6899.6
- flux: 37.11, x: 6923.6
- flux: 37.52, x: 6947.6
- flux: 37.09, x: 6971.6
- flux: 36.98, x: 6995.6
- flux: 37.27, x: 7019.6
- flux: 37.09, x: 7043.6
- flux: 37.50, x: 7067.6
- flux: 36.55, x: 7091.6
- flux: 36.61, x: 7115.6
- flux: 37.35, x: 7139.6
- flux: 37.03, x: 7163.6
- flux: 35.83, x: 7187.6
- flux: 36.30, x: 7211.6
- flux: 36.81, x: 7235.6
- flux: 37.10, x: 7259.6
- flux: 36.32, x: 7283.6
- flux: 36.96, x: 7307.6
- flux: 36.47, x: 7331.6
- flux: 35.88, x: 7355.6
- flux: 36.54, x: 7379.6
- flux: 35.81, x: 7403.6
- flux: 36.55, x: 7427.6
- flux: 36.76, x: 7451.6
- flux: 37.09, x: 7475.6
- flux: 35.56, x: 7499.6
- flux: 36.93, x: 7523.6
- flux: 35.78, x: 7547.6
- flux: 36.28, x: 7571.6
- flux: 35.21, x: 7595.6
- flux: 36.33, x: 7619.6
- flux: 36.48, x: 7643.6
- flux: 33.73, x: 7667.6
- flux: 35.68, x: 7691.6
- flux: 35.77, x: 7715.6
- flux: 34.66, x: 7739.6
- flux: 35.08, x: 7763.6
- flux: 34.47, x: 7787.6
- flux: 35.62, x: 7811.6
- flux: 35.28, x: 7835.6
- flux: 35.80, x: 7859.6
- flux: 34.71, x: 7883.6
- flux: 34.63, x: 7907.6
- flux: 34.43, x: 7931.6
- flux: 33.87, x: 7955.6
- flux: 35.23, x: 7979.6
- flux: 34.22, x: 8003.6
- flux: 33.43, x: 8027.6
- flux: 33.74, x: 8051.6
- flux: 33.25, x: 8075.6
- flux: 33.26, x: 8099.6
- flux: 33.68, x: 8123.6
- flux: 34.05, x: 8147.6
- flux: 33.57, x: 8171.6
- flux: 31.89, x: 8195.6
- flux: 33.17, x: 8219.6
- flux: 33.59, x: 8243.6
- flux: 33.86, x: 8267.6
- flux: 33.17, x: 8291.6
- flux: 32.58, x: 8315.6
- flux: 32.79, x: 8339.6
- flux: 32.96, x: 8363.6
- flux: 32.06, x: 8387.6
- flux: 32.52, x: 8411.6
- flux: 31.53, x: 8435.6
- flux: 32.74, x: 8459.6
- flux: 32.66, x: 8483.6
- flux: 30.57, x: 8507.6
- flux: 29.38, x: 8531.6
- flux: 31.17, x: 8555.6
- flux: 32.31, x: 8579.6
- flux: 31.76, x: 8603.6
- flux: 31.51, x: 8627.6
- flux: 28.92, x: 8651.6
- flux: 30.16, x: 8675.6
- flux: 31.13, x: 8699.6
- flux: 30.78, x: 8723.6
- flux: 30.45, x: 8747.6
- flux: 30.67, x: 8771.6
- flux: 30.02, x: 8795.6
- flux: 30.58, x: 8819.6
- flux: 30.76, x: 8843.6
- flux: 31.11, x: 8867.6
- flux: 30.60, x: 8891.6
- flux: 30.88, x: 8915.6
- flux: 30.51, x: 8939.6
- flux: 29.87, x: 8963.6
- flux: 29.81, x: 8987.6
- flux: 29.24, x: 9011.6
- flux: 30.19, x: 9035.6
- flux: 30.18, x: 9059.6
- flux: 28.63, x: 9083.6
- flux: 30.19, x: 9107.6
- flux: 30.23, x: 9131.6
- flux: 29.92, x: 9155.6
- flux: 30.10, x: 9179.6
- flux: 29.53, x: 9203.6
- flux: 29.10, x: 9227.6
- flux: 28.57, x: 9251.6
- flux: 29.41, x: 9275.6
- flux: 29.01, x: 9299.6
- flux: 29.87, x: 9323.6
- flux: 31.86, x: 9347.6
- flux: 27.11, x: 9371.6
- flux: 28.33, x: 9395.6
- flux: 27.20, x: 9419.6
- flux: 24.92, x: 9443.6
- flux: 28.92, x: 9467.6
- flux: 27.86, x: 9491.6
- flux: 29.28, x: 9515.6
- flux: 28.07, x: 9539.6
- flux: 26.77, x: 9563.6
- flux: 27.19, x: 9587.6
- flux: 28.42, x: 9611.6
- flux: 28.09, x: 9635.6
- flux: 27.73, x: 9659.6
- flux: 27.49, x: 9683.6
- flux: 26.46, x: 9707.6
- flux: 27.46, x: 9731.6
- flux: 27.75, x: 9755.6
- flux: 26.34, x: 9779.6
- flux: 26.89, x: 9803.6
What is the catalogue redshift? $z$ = 0.000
